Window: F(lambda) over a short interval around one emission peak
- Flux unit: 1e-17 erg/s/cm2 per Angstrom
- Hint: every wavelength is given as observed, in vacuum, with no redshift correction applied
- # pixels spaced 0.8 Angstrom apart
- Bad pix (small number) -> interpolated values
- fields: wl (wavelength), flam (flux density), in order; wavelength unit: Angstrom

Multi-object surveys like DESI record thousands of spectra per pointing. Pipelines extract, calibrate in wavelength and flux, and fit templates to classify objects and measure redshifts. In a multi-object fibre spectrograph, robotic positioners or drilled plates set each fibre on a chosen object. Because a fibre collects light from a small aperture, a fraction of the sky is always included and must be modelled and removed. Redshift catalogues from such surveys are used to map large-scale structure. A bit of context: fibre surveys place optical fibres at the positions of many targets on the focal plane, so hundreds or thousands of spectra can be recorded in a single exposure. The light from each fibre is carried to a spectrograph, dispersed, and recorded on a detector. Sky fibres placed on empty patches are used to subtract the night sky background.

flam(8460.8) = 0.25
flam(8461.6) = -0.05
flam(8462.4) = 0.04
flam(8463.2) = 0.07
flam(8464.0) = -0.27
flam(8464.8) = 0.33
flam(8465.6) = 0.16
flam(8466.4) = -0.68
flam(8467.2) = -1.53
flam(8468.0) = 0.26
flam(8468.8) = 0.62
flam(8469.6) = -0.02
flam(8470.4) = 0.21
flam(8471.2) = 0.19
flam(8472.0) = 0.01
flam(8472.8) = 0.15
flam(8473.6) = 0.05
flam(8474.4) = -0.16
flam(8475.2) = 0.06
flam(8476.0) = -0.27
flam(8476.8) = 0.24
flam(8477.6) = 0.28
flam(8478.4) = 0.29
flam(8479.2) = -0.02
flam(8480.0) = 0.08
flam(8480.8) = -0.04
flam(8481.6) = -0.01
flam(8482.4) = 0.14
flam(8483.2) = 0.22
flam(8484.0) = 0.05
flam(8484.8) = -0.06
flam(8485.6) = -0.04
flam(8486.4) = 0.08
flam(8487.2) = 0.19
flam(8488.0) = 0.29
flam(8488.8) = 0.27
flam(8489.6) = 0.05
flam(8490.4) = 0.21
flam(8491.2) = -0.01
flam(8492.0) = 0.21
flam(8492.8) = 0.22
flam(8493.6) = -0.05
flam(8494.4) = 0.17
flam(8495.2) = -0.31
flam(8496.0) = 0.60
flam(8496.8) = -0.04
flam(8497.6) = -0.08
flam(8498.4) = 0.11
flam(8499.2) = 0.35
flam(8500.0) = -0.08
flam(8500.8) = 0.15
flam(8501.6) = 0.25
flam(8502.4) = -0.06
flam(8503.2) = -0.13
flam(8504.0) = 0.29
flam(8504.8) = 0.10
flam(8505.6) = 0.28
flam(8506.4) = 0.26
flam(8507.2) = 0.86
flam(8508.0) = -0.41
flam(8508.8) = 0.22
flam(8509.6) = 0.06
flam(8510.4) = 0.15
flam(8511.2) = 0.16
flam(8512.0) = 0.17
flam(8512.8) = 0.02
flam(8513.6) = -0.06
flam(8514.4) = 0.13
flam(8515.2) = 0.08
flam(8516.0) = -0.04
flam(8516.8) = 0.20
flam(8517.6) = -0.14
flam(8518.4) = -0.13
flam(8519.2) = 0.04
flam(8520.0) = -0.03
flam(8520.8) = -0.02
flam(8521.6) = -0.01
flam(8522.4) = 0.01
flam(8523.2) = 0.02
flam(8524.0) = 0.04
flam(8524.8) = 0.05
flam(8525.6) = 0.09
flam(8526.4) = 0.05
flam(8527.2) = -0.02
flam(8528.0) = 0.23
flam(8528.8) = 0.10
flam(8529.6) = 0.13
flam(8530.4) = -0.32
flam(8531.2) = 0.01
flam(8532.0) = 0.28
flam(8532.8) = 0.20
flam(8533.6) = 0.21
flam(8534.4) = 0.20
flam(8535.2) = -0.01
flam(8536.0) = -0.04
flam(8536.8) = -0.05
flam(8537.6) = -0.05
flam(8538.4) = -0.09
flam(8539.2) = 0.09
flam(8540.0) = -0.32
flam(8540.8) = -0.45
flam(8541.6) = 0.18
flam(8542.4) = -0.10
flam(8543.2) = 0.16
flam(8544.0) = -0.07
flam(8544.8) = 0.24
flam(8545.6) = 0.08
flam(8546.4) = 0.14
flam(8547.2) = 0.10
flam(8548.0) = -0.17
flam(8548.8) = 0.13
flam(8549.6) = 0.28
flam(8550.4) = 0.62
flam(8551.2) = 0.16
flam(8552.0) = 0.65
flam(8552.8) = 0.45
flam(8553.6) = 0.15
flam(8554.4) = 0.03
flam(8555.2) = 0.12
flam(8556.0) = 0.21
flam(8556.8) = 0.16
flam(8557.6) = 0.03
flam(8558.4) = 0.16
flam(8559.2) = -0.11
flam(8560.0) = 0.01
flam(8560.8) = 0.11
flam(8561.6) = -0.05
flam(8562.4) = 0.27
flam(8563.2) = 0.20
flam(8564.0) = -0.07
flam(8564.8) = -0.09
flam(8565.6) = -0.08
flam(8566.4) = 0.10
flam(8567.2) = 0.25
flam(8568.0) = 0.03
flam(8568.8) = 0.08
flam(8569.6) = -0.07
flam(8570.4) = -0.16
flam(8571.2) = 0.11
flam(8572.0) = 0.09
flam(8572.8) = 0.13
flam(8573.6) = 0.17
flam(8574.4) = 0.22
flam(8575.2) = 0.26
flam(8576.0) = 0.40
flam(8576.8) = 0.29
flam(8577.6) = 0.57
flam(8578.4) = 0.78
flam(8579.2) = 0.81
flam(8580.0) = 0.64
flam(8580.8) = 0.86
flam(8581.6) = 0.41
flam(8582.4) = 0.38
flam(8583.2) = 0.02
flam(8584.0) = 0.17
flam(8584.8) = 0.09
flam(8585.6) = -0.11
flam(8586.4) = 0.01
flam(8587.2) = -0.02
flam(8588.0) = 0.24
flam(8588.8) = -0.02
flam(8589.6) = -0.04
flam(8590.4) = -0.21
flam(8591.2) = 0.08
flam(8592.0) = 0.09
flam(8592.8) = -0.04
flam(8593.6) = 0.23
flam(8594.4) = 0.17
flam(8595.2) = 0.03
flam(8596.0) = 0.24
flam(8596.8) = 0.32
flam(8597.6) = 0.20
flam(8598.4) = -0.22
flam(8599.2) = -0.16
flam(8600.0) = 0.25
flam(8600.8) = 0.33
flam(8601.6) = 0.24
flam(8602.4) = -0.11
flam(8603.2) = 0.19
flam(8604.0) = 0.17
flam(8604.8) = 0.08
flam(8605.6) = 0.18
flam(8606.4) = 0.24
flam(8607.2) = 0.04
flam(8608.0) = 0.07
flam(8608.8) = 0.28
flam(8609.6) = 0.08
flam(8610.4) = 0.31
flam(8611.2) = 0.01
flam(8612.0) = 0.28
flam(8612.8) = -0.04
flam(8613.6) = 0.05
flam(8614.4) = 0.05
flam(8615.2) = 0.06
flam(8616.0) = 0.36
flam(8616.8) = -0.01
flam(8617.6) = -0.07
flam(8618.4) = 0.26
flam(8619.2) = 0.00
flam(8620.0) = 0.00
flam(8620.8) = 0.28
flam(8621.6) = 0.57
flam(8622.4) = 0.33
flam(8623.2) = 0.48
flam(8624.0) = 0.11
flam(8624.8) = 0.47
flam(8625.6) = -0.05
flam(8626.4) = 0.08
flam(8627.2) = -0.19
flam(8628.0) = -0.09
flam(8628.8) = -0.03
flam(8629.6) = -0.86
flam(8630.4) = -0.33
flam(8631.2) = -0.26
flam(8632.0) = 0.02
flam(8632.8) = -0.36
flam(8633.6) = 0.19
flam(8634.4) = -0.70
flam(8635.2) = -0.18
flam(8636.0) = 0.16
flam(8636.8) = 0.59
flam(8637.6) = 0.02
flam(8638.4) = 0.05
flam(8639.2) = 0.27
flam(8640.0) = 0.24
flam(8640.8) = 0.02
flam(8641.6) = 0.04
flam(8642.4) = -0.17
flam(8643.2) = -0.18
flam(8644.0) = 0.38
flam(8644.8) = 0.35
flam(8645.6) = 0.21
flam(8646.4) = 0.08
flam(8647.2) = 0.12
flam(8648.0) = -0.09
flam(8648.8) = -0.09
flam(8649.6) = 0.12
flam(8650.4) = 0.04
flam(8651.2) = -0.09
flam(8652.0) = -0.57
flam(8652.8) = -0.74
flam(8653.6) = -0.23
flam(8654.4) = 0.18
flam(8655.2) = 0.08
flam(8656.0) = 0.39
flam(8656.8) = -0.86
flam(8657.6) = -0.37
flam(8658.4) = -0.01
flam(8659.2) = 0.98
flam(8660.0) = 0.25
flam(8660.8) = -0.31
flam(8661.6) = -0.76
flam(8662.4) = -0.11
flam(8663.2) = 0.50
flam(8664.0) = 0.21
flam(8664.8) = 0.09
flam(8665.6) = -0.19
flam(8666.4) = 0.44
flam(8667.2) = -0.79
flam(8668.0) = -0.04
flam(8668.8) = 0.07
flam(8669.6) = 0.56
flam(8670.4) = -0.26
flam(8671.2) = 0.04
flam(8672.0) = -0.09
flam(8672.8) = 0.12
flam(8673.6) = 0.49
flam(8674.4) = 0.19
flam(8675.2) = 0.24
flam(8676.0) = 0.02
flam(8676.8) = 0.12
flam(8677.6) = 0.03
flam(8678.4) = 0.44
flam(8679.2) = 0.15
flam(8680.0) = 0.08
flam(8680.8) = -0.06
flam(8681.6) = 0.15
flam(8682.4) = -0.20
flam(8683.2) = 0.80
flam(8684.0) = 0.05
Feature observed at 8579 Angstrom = H-beta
